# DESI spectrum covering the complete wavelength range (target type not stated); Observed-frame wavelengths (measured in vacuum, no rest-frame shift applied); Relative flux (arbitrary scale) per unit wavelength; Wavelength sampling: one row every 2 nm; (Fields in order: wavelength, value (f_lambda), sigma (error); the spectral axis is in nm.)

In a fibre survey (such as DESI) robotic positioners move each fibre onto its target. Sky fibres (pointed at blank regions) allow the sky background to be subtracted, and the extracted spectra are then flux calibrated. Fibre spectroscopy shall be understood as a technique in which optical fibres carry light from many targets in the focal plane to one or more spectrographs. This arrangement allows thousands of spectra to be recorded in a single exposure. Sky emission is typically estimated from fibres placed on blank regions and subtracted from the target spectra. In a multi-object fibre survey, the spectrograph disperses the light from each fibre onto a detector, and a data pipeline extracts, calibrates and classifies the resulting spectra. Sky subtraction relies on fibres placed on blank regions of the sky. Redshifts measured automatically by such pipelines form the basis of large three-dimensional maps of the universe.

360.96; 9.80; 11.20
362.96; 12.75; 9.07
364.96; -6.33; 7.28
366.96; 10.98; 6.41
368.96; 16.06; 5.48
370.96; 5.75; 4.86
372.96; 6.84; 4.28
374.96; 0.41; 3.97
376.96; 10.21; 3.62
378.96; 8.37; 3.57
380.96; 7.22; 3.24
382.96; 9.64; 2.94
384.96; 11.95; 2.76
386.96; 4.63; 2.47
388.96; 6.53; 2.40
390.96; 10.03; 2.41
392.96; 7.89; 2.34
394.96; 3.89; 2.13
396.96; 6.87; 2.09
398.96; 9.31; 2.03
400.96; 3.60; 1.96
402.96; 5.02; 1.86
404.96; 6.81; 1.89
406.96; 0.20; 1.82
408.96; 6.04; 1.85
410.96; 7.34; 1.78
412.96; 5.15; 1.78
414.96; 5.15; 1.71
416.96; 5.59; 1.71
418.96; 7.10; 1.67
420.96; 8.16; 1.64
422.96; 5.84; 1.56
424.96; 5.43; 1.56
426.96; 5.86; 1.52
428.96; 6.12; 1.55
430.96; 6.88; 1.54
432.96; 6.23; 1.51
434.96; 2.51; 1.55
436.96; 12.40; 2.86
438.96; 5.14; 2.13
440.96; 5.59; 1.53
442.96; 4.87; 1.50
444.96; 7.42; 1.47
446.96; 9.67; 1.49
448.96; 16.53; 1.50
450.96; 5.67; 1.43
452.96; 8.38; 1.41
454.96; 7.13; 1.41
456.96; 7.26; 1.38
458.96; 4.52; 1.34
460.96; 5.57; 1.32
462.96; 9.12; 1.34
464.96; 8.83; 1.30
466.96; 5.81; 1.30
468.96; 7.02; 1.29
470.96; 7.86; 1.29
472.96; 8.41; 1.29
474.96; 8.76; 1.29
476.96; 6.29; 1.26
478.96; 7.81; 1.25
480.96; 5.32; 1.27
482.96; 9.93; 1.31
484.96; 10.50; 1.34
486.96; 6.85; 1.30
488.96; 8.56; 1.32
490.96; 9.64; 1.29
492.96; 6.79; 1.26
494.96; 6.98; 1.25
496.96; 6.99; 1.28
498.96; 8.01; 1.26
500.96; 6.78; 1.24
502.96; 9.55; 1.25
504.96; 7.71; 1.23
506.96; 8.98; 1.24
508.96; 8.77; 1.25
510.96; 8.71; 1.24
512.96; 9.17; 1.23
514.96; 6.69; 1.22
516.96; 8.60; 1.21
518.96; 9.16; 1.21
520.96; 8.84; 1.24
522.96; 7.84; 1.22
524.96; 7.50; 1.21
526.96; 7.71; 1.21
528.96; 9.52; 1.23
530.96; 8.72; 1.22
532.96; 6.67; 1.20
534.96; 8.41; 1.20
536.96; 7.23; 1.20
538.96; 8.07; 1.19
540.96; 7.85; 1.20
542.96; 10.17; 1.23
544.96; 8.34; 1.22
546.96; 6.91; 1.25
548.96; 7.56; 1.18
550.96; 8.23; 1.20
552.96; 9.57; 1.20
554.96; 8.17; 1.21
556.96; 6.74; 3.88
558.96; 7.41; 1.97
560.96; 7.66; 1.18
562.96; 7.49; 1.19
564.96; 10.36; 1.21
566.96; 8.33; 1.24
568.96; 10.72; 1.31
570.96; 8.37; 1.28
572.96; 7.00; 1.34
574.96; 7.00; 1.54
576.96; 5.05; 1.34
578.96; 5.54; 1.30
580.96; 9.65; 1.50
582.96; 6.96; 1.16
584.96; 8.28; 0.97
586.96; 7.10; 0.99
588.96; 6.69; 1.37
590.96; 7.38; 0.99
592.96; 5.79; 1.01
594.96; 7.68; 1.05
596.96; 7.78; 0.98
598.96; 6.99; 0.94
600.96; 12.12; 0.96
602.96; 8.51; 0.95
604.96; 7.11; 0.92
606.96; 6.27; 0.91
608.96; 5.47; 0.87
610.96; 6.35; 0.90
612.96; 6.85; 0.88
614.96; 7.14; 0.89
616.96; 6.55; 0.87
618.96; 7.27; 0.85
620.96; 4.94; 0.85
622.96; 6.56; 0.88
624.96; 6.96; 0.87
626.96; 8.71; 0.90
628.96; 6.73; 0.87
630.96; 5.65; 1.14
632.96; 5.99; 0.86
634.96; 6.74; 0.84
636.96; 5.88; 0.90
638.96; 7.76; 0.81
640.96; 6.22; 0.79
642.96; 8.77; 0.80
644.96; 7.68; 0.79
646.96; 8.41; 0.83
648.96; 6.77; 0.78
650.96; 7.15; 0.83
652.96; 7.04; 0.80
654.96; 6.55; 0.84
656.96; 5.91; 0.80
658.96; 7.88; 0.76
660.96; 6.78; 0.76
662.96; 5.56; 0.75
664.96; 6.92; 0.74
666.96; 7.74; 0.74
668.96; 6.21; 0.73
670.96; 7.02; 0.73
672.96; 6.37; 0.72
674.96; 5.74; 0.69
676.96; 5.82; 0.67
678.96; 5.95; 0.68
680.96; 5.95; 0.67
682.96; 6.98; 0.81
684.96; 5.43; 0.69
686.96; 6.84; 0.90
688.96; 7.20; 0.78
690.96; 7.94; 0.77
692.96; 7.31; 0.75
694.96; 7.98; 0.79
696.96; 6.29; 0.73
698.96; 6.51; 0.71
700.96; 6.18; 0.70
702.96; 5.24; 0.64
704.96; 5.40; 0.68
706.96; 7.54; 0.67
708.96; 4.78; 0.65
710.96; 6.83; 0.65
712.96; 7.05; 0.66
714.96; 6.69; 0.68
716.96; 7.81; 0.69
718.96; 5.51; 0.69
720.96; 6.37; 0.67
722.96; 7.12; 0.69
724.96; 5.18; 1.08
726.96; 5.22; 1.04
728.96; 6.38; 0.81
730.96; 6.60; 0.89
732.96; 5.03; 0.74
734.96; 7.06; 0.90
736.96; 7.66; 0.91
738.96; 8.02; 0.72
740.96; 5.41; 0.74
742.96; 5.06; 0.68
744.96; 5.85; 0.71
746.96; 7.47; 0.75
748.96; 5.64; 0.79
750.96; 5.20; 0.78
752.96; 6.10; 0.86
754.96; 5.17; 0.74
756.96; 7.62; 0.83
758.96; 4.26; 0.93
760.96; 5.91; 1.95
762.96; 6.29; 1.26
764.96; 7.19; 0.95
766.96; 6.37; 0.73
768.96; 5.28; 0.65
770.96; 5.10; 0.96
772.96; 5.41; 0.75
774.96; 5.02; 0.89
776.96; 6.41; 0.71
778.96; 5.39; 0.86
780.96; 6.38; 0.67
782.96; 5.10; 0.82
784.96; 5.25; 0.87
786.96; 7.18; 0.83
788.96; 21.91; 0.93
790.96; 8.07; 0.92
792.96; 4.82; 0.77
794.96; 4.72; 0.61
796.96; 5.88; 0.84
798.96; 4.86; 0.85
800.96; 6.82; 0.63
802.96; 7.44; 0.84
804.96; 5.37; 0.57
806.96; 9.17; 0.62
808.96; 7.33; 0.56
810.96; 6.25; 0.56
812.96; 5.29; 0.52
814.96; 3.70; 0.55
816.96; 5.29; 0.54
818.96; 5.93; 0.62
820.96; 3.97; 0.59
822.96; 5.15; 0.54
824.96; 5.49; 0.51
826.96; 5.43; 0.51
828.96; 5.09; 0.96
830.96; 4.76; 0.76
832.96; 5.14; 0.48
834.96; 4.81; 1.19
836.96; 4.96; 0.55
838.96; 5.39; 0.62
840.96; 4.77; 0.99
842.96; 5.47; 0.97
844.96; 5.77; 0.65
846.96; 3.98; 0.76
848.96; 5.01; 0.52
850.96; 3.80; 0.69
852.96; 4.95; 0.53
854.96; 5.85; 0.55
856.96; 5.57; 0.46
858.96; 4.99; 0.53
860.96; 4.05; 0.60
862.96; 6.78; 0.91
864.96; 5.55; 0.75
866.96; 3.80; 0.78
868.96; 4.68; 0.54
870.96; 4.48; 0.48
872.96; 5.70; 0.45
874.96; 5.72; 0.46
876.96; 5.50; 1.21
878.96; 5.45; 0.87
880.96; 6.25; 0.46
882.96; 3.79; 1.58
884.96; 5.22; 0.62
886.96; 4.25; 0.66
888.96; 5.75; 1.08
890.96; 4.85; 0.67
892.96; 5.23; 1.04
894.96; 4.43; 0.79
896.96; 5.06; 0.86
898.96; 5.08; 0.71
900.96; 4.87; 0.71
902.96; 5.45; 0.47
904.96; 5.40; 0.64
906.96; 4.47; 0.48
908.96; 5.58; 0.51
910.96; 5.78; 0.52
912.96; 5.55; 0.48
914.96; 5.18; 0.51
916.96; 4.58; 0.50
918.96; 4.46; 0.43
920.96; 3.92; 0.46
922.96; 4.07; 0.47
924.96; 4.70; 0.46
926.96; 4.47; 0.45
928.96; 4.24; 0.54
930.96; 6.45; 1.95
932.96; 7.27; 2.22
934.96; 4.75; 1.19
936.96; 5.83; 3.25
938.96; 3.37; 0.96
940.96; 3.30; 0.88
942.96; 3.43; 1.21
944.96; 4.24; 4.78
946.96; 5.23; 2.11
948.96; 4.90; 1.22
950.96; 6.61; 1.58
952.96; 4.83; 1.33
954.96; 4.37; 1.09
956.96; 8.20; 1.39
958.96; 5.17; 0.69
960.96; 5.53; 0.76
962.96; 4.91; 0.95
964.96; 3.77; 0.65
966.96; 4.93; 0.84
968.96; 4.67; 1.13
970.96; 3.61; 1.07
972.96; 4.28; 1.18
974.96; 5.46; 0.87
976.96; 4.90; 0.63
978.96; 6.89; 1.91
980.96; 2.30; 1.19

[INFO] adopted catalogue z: 0.202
